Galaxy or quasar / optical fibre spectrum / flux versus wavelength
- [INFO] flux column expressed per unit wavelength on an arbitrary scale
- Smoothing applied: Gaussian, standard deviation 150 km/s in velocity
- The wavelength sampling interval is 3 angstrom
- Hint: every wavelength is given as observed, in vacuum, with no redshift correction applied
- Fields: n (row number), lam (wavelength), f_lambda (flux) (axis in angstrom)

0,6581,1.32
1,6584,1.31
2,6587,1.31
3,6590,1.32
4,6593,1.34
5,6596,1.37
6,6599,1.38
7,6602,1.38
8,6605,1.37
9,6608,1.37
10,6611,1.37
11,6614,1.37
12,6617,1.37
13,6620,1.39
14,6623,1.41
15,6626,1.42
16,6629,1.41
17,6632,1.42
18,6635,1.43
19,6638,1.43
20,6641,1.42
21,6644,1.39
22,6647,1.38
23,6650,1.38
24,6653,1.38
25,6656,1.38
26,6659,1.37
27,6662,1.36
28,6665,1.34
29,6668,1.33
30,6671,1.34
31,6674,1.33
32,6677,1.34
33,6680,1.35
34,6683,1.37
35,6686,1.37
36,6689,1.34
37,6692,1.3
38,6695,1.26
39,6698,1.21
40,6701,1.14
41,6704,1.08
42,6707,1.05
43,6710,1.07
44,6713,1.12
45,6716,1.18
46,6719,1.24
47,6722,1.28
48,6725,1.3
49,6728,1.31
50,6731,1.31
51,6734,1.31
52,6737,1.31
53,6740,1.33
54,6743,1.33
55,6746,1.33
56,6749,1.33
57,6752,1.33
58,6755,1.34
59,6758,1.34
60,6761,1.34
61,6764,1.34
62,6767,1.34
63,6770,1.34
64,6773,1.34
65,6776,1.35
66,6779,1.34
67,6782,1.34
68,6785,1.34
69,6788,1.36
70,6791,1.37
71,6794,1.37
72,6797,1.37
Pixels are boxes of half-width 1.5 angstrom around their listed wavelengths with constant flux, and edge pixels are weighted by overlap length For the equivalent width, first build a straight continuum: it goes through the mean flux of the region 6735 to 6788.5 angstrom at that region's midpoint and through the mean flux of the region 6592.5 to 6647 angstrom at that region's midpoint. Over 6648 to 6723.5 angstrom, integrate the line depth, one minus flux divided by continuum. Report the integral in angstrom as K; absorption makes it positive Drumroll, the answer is 4.9 angstrom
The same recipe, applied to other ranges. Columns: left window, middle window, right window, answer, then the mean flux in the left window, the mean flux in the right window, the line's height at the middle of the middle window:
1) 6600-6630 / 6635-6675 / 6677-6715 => -2.1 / 1.39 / 1.23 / 1.31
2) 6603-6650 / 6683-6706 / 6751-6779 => 2.0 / 1.4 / 1.34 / 1.37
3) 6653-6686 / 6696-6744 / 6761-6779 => 4.4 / 1.35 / 1.34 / 1.35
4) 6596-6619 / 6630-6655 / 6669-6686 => -0.8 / 1.37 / 1.35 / 1.36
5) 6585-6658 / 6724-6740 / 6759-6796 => 0.6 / 1.38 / 1.35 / 1.36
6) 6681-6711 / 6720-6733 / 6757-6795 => -0.3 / 1.22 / 1.35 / 1.27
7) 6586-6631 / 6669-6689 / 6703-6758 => -0.7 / 1.37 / 1.26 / 1.31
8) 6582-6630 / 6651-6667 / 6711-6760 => -0.3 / 1.37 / 1.29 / 1.34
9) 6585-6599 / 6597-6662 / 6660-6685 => -2.3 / 1.34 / 1.35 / 1.34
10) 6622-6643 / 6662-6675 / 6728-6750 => 0.5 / 1.42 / 1.32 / 1.39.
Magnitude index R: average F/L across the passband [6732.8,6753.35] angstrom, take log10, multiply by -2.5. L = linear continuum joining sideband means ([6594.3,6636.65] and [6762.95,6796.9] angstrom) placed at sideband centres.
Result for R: 0.03 mag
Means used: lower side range 1.39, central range 1.32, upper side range 1.35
